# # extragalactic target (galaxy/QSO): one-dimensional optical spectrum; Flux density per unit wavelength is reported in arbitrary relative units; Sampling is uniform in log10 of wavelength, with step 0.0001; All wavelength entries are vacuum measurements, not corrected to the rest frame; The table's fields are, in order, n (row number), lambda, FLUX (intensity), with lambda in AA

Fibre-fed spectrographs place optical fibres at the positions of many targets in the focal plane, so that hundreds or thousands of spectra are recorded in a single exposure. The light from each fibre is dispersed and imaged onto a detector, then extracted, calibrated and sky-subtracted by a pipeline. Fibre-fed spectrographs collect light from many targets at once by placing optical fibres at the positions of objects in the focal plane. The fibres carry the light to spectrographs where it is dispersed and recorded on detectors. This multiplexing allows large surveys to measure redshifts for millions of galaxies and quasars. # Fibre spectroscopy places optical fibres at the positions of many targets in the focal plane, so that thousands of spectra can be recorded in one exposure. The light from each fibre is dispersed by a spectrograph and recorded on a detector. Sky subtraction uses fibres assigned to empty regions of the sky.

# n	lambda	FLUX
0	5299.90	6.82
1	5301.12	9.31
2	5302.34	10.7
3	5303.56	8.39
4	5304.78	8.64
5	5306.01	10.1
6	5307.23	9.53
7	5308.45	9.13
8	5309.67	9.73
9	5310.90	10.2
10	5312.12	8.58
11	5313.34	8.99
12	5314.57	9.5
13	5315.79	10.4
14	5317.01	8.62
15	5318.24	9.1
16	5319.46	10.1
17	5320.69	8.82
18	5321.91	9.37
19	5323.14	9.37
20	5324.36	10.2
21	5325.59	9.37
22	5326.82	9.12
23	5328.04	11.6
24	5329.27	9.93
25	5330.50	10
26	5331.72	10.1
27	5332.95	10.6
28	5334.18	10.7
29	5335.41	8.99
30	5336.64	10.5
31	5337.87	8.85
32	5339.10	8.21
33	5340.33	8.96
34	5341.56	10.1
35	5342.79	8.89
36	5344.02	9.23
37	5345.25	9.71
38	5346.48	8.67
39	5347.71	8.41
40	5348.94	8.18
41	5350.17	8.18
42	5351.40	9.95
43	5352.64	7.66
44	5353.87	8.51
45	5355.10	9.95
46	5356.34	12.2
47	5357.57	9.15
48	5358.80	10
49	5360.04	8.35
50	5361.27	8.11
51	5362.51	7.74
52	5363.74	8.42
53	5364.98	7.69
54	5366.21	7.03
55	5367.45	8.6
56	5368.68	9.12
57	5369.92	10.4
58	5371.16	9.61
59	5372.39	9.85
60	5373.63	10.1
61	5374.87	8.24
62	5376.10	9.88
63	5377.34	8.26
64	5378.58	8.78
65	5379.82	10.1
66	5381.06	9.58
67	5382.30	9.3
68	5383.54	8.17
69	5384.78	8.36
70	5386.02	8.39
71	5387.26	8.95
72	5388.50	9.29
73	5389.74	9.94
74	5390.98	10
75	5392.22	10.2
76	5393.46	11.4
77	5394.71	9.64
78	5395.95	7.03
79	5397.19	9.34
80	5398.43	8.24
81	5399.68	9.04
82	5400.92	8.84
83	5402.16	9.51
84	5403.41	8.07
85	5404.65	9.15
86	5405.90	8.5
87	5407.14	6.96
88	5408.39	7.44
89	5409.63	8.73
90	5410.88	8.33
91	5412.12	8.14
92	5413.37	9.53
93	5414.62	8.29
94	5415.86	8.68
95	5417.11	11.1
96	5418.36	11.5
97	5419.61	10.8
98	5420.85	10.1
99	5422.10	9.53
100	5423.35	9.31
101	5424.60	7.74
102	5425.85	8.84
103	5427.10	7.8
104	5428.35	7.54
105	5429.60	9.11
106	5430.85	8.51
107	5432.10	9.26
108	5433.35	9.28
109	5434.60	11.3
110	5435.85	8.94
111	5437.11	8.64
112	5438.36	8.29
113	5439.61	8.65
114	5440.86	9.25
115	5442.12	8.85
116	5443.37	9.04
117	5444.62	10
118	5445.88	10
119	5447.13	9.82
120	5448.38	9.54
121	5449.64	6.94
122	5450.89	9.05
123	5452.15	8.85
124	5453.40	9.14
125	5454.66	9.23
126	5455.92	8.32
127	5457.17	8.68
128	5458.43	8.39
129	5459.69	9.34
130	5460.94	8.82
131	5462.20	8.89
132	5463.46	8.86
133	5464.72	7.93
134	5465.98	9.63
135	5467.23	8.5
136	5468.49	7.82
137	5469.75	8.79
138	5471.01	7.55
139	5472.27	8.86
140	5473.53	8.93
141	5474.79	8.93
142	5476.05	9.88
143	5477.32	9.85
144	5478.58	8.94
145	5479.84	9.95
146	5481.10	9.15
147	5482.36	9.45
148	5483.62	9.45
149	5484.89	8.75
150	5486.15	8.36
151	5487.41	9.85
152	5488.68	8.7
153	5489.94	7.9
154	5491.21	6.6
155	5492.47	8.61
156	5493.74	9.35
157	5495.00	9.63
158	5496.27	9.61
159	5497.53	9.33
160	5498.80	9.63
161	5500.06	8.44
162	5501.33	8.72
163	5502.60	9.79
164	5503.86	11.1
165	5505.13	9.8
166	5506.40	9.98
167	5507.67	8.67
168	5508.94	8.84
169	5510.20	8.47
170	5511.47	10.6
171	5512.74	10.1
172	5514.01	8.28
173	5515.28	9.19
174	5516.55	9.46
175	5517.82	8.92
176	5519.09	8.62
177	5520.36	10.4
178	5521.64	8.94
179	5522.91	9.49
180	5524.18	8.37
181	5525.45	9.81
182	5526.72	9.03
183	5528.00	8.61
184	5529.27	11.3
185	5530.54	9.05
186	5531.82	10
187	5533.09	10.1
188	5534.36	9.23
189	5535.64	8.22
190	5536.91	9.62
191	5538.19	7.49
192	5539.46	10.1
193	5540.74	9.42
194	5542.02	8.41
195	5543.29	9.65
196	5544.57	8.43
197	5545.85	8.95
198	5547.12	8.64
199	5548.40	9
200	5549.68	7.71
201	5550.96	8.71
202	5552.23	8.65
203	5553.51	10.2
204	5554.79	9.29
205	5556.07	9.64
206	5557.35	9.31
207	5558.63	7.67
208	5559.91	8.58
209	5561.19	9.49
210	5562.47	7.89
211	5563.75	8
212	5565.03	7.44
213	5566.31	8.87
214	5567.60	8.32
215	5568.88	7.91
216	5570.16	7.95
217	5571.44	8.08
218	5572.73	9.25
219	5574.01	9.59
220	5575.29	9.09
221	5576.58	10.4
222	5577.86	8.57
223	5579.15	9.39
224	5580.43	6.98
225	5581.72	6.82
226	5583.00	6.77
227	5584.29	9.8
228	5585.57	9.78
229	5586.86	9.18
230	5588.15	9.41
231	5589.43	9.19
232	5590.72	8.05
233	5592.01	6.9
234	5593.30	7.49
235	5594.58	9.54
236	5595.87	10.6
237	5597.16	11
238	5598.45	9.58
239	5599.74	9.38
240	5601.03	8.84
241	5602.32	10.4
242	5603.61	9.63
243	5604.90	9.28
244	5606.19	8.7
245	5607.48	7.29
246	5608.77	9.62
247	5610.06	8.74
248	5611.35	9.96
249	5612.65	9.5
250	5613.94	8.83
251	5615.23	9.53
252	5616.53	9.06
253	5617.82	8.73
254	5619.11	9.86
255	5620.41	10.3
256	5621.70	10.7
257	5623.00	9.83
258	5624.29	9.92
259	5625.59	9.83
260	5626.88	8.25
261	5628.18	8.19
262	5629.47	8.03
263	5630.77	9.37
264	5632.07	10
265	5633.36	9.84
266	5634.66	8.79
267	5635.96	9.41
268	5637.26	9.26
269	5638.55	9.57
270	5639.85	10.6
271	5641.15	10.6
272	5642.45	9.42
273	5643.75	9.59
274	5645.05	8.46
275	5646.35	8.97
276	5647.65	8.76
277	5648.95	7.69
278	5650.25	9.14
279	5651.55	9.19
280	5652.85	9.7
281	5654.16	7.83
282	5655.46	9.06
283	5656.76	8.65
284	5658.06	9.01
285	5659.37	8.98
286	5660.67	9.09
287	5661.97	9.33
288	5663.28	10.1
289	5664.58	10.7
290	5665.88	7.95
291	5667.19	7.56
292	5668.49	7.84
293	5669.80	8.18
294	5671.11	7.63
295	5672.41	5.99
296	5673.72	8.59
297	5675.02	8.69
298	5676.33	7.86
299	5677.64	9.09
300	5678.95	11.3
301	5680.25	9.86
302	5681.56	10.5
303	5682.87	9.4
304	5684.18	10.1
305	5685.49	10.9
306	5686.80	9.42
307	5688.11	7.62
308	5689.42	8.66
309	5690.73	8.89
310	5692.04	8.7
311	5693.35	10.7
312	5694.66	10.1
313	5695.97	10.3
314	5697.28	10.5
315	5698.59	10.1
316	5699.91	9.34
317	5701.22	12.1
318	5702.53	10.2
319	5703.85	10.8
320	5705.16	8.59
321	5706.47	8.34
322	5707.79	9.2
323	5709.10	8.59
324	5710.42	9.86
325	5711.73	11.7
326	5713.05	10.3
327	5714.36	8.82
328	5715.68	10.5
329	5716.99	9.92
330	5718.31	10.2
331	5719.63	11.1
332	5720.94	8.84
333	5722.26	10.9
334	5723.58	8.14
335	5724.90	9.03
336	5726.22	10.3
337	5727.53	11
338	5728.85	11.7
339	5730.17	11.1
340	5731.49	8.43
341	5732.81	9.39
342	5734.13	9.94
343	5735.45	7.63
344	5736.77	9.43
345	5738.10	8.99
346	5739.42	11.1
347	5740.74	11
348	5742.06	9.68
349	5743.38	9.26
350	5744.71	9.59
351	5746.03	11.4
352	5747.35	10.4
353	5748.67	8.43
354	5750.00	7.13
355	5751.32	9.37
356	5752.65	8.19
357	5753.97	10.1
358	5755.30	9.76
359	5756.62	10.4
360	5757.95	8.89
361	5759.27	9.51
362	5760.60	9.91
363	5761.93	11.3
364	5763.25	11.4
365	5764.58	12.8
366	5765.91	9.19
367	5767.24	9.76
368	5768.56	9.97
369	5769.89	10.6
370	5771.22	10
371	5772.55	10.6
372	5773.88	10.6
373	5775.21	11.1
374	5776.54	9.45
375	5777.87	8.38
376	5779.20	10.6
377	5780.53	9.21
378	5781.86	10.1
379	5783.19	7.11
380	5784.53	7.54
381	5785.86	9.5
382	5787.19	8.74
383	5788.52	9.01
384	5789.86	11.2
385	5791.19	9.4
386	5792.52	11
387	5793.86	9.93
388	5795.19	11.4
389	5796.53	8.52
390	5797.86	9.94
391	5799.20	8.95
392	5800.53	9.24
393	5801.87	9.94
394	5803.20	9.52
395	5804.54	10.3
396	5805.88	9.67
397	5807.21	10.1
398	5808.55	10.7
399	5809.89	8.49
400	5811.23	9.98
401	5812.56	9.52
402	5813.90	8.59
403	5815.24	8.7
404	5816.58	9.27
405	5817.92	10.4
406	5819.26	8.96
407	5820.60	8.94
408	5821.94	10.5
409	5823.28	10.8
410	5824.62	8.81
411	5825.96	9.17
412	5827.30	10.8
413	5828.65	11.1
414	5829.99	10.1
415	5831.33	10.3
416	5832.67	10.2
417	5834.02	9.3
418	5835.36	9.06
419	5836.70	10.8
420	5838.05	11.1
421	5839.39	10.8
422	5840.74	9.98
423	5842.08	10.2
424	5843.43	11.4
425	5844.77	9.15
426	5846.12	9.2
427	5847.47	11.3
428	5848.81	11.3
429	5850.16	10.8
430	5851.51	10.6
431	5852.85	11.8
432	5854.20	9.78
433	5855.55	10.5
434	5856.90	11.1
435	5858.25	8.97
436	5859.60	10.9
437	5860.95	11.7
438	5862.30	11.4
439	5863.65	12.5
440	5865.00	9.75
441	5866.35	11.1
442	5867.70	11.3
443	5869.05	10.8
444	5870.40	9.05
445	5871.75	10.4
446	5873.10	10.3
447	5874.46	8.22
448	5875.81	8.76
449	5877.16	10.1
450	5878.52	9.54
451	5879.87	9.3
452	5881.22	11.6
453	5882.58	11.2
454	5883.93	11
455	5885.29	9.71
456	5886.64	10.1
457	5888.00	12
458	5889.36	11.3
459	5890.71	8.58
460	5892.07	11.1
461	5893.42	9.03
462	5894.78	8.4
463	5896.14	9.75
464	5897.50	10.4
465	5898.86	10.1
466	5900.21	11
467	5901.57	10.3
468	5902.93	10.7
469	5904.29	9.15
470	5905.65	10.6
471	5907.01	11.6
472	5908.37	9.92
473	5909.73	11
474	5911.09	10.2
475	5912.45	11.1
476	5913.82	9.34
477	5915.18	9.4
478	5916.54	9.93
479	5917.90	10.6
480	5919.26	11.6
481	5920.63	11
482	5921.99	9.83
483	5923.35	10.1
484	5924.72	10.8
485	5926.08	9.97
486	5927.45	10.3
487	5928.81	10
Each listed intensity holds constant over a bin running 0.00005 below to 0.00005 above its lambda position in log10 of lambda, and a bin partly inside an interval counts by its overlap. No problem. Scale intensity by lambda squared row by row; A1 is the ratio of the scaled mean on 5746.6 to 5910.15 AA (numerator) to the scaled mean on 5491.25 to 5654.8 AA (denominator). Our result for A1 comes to 1.2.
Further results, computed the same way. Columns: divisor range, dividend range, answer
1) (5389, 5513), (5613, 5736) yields 1.13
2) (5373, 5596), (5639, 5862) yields 1.19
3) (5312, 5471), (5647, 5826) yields 1.19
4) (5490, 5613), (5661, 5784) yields 1.14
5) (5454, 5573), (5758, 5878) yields 1.25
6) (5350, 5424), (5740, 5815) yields 1.23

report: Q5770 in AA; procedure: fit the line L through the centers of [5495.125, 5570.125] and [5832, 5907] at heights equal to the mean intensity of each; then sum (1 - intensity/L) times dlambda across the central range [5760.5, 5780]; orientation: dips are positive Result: -0.8 AA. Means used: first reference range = 9.09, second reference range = 10.3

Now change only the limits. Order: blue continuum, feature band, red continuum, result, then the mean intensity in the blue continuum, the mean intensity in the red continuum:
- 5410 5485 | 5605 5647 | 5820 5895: 1.1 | 9.04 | 10.3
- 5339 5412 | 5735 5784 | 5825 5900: 1.2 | 8.96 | 10.3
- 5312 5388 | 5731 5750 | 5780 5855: 0.4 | 9.23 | 9.86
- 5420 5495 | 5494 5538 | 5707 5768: -1.2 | 8.92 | 9.86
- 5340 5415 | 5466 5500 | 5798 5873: 1.1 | 8.96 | 10.2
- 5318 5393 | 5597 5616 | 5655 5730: 0.3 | 9.27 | 9.5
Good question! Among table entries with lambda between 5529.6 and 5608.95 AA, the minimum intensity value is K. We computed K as 6.77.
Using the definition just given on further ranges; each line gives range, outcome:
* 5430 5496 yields 6.6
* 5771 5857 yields 7.11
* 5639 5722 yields 5.99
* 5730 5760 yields 7.13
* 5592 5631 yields 6.9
